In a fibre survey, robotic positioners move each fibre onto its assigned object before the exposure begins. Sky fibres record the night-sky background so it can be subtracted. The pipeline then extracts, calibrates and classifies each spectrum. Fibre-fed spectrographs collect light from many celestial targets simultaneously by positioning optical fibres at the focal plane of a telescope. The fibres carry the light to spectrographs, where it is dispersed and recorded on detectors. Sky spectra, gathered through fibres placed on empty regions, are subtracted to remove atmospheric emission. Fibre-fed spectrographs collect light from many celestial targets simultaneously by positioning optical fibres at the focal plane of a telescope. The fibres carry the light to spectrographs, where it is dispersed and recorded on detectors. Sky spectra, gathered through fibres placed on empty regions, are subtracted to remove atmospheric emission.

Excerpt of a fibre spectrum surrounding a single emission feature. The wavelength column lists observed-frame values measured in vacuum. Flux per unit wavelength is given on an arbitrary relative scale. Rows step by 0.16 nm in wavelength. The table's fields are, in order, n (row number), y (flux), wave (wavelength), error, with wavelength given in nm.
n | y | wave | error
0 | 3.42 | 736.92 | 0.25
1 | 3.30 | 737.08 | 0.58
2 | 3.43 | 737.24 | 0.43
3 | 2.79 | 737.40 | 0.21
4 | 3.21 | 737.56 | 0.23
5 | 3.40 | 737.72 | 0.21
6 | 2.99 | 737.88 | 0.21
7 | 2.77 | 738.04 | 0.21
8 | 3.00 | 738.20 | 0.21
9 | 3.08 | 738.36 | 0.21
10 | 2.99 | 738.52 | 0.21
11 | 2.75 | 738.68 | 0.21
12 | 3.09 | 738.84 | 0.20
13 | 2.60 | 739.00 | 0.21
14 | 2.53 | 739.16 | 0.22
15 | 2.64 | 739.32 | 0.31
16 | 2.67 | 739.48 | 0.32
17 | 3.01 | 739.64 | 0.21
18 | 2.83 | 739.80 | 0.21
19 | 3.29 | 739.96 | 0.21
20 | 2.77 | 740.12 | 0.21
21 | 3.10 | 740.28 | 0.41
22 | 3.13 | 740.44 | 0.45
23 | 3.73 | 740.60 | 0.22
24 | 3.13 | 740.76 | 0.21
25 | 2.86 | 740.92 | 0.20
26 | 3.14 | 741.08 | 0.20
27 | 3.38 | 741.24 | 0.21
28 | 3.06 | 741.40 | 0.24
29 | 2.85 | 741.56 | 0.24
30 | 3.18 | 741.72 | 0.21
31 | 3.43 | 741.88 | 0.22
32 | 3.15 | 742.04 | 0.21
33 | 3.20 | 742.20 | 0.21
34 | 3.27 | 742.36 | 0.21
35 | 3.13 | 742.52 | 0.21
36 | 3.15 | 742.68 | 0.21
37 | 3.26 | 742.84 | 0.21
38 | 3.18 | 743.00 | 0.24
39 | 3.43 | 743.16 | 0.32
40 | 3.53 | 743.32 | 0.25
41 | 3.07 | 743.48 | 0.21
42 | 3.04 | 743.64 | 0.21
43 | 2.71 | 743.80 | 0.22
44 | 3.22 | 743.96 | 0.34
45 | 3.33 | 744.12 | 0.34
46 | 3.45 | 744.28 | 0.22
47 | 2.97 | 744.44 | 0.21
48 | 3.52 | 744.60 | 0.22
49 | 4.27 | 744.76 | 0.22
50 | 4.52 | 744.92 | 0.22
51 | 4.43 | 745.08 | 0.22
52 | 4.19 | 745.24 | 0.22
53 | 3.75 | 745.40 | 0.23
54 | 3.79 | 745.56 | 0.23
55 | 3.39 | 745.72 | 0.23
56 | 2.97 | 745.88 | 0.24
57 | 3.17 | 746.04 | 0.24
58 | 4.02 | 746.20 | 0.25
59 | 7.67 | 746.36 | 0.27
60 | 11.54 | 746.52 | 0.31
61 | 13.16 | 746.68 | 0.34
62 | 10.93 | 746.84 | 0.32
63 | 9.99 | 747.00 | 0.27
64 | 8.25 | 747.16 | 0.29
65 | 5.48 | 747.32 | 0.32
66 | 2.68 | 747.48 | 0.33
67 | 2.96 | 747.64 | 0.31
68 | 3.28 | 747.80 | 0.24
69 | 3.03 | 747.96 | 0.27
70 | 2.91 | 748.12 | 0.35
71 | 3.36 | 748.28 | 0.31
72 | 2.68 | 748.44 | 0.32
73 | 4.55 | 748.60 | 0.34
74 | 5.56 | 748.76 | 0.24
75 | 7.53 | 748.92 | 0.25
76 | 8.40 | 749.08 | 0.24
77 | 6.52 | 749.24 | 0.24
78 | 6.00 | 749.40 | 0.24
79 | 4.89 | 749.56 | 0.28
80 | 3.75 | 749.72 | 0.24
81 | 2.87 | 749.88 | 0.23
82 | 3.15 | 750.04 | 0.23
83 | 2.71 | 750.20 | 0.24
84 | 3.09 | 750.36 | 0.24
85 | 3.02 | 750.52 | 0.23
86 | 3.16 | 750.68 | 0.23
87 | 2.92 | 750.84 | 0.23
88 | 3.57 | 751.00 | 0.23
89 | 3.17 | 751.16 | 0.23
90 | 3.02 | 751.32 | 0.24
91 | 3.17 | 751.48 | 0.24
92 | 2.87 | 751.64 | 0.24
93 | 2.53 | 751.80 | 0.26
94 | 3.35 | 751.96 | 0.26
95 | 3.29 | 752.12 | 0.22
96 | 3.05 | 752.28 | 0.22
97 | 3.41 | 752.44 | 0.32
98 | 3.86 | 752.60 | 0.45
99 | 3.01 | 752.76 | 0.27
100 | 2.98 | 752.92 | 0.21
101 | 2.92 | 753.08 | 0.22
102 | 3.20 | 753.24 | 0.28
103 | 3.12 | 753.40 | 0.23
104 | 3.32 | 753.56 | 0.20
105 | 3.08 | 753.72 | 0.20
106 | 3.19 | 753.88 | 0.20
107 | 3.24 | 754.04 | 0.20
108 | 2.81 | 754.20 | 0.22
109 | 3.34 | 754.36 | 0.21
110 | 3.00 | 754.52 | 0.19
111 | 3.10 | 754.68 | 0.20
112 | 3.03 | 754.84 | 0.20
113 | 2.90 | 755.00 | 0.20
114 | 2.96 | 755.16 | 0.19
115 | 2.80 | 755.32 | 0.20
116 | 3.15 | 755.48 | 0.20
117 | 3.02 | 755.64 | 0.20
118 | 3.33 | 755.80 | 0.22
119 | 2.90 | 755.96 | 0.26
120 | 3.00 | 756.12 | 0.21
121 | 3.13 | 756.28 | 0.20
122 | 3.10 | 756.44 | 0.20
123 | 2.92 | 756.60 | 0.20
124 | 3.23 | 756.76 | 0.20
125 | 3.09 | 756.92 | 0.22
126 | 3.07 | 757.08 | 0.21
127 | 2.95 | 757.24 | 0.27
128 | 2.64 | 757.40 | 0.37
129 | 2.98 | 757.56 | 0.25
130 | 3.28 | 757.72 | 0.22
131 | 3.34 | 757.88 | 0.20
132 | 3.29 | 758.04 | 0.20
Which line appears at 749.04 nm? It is [N II]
